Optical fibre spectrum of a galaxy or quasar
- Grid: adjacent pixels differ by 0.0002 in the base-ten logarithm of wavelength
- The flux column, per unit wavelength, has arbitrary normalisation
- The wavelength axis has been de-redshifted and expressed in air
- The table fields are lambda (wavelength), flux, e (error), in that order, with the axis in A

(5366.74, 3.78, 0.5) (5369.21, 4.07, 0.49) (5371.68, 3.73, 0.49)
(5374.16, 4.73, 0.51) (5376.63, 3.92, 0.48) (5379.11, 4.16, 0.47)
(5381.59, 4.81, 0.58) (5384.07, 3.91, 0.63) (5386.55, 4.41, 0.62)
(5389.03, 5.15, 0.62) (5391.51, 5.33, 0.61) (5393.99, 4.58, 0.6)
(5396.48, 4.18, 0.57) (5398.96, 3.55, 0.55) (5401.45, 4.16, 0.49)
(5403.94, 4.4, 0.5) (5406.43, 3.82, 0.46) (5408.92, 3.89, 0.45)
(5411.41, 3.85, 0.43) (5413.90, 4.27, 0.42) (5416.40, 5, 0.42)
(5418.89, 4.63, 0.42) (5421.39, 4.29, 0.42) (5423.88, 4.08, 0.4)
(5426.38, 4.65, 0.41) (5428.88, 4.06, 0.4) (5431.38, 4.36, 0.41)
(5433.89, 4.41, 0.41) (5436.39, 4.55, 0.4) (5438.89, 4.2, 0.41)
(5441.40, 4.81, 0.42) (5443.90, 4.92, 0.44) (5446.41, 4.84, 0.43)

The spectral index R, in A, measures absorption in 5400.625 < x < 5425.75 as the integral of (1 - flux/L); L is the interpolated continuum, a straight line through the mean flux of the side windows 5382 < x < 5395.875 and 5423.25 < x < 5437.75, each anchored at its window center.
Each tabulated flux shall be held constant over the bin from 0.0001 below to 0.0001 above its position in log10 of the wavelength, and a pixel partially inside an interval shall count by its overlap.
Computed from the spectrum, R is 1.3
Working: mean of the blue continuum 4.66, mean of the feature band 4.25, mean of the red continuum 4.36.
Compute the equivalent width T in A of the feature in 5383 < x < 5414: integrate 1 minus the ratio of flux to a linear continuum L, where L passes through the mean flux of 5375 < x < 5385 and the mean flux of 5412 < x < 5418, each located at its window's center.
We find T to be 0.9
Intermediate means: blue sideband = 4.23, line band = 4.27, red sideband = 4.55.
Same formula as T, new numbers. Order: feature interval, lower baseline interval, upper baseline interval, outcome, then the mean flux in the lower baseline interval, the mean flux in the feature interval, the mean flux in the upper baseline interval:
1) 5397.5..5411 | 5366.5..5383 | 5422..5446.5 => 1.1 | 4.19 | 3.96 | 4.47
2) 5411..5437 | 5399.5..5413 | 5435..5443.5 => -0.5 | 4.01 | 4.39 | 4.56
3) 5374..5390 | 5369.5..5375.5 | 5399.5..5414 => -1.0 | 4.2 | 4.41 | 4.02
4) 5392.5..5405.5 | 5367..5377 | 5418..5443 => 0.2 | 4.1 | 4.19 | 4.41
